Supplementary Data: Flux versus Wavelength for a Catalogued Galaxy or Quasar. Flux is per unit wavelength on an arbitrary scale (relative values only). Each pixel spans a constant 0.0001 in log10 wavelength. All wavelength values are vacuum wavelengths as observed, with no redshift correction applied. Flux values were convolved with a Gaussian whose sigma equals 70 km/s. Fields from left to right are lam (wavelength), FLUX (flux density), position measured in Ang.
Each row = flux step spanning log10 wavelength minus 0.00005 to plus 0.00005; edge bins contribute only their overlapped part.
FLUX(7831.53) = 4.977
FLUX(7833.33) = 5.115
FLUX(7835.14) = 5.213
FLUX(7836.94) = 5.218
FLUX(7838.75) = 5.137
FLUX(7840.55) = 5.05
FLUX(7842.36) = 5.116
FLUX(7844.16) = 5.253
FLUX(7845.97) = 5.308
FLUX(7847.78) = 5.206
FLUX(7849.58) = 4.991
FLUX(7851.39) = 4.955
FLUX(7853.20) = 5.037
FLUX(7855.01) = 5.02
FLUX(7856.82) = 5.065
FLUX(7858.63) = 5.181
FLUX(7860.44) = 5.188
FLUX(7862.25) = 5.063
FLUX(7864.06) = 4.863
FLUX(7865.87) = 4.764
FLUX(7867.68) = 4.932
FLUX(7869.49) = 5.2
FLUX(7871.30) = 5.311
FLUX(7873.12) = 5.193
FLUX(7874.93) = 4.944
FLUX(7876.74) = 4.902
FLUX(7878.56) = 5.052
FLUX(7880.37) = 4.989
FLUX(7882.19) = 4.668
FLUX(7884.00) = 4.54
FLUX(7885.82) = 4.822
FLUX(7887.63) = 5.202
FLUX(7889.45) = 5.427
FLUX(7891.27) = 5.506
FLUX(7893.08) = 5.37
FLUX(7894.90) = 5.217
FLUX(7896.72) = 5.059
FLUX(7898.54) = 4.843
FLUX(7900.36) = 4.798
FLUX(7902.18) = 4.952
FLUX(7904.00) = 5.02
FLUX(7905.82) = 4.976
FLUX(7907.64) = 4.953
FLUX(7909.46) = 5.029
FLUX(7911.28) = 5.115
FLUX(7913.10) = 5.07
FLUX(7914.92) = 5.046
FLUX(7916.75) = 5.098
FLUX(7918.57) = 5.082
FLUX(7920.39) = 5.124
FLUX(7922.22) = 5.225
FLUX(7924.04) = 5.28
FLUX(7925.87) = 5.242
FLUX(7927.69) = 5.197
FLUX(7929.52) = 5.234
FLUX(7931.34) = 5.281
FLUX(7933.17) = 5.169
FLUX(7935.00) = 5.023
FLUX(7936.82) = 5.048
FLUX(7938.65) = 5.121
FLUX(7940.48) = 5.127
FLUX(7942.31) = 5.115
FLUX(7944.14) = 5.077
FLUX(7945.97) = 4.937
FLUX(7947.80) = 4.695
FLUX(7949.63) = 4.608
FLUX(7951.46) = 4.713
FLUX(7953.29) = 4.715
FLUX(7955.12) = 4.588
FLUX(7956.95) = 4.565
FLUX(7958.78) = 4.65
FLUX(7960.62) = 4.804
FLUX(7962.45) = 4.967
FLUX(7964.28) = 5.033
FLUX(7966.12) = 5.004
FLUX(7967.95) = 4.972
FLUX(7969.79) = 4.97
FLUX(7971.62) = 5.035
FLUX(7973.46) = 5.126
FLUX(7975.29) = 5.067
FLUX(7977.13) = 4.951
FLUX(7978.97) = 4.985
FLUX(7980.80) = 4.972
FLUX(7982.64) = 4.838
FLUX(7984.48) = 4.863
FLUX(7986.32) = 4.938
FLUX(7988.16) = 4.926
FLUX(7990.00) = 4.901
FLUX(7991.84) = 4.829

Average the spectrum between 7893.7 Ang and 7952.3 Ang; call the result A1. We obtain 5.05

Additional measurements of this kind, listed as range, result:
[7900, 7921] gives 5.03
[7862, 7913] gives 5.03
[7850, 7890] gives 5.01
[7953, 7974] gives 4.87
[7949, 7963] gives 4.7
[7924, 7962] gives 4.95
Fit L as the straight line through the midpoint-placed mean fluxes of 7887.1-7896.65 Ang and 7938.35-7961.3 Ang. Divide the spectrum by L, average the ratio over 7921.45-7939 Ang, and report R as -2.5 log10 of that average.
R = -0.04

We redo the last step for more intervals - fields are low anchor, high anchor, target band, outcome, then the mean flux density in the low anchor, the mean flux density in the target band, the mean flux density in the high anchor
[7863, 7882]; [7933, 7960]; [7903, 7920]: -0.03 mag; 5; 5.05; 4.87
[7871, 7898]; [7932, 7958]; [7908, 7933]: -0.04 mag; 5.07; 5.15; 4.9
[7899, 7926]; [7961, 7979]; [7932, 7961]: 0.03 mag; 5.06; 4.88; 5.01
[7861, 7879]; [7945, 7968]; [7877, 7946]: -0.04 mag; 5.02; 5.08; 4.78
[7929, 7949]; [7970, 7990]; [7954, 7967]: 0.05 mag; 5.07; 4.8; 4.97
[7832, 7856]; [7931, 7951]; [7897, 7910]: 0.02 mag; 5.12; 4.94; 5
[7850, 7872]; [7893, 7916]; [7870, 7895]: -0.01 mag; 5.04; 5.08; 5.02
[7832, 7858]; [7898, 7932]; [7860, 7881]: 0.02 mag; 5.12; 5.03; 5.08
